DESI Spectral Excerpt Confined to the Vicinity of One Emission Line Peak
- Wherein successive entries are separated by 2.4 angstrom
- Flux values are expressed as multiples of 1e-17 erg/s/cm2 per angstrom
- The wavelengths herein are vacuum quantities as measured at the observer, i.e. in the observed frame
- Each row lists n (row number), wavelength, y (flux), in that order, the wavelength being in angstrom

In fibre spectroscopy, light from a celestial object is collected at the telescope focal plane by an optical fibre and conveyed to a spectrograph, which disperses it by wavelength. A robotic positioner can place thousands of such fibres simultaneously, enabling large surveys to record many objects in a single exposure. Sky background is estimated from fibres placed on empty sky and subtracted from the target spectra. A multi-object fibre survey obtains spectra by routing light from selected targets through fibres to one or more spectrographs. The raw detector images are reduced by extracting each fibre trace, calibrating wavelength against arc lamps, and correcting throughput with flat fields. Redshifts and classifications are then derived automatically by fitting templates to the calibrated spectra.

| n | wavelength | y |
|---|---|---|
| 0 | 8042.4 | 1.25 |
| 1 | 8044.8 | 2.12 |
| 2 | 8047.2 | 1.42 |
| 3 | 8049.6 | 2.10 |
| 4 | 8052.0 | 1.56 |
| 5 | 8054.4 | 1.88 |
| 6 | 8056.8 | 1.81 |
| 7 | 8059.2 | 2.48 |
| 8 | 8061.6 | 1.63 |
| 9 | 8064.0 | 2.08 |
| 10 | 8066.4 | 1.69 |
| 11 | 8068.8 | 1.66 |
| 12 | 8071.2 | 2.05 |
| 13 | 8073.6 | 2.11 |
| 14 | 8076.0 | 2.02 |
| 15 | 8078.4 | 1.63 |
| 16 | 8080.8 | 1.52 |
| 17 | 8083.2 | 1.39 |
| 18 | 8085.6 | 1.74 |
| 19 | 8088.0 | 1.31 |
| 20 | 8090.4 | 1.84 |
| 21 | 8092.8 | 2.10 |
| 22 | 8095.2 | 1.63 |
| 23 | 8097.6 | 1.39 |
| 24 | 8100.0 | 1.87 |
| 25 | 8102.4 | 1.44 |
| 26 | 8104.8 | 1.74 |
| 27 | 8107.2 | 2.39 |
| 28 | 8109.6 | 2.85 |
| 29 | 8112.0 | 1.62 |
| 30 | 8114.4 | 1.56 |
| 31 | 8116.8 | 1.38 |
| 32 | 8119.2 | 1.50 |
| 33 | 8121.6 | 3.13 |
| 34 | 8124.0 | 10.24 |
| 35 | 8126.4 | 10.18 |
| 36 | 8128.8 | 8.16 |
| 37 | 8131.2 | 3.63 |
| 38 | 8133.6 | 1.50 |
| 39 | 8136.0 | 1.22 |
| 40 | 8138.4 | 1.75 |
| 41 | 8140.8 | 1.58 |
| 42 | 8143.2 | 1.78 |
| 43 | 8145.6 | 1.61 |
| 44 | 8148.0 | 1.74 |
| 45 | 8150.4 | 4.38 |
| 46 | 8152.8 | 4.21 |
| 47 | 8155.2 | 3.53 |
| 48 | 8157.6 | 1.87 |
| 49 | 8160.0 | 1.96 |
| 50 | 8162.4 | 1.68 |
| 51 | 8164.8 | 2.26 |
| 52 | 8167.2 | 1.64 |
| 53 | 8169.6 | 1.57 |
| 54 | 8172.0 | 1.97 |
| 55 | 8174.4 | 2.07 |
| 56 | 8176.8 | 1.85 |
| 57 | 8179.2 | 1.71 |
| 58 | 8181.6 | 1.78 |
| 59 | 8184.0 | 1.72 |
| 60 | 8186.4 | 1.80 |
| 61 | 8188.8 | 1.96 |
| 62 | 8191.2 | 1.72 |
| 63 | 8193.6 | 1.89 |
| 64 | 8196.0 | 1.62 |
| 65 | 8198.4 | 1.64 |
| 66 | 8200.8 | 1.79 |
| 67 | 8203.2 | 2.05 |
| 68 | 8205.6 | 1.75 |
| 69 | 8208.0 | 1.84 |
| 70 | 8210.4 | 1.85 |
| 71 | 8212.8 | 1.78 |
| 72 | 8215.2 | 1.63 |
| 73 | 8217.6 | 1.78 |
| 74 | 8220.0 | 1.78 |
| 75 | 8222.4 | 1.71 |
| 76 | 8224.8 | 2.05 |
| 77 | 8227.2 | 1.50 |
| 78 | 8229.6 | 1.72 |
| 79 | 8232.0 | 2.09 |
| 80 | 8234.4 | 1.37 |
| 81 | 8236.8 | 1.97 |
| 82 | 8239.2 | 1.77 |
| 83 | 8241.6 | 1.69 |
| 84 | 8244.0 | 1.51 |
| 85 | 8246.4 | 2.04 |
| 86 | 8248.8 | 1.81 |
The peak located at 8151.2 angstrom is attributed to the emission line [N II]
